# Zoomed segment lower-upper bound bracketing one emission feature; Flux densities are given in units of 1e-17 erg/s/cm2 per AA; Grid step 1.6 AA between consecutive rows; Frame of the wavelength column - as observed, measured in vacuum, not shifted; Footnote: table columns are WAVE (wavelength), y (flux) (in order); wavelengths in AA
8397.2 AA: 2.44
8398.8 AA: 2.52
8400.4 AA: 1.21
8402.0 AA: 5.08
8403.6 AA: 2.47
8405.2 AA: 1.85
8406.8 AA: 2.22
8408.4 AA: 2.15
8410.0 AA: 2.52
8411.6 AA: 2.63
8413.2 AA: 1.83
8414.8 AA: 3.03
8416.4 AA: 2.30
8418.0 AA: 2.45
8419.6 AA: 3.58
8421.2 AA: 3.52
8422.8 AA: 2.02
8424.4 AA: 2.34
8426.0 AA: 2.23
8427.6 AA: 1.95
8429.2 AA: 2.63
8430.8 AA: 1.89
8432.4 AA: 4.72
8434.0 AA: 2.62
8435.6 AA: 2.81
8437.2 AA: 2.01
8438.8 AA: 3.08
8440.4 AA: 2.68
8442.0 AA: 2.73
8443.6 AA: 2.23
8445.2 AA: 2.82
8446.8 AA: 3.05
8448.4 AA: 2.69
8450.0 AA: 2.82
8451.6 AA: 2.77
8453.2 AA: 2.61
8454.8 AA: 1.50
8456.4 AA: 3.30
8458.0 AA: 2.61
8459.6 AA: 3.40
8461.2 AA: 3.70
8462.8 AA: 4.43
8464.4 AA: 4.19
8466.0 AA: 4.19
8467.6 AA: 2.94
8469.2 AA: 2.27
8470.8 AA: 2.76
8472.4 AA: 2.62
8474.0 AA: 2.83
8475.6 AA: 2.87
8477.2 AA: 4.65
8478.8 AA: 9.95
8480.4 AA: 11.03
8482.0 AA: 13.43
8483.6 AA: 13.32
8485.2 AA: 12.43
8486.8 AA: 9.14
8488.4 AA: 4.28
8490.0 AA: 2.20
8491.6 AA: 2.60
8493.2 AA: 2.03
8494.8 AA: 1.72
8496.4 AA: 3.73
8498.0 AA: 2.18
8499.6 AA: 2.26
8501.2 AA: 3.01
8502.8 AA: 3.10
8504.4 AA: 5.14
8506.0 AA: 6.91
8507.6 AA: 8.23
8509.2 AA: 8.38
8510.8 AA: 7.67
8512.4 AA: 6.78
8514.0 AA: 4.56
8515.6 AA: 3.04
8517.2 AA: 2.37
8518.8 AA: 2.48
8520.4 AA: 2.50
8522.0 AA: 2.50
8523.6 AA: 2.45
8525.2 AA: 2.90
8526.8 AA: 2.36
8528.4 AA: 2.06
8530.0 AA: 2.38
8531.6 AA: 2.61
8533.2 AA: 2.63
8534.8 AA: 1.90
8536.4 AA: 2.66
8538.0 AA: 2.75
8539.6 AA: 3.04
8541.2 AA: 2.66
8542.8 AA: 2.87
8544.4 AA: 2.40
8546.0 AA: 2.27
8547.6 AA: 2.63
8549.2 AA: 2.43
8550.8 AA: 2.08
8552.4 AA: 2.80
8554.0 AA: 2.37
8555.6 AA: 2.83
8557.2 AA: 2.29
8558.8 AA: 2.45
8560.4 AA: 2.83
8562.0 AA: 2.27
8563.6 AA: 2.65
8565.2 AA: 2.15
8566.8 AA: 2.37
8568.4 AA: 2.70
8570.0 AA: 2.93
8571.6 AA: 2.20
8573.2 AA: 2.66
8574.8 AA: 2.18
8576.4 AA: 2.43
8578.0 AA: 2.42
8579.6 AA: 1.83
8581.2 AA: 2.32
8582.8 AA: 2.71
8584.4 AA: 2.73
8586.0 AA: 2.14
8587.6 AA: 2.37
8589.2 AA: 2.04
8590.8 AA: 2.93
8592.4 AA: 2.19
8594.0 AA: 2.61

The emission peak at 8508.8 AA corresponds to [N II] 6583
